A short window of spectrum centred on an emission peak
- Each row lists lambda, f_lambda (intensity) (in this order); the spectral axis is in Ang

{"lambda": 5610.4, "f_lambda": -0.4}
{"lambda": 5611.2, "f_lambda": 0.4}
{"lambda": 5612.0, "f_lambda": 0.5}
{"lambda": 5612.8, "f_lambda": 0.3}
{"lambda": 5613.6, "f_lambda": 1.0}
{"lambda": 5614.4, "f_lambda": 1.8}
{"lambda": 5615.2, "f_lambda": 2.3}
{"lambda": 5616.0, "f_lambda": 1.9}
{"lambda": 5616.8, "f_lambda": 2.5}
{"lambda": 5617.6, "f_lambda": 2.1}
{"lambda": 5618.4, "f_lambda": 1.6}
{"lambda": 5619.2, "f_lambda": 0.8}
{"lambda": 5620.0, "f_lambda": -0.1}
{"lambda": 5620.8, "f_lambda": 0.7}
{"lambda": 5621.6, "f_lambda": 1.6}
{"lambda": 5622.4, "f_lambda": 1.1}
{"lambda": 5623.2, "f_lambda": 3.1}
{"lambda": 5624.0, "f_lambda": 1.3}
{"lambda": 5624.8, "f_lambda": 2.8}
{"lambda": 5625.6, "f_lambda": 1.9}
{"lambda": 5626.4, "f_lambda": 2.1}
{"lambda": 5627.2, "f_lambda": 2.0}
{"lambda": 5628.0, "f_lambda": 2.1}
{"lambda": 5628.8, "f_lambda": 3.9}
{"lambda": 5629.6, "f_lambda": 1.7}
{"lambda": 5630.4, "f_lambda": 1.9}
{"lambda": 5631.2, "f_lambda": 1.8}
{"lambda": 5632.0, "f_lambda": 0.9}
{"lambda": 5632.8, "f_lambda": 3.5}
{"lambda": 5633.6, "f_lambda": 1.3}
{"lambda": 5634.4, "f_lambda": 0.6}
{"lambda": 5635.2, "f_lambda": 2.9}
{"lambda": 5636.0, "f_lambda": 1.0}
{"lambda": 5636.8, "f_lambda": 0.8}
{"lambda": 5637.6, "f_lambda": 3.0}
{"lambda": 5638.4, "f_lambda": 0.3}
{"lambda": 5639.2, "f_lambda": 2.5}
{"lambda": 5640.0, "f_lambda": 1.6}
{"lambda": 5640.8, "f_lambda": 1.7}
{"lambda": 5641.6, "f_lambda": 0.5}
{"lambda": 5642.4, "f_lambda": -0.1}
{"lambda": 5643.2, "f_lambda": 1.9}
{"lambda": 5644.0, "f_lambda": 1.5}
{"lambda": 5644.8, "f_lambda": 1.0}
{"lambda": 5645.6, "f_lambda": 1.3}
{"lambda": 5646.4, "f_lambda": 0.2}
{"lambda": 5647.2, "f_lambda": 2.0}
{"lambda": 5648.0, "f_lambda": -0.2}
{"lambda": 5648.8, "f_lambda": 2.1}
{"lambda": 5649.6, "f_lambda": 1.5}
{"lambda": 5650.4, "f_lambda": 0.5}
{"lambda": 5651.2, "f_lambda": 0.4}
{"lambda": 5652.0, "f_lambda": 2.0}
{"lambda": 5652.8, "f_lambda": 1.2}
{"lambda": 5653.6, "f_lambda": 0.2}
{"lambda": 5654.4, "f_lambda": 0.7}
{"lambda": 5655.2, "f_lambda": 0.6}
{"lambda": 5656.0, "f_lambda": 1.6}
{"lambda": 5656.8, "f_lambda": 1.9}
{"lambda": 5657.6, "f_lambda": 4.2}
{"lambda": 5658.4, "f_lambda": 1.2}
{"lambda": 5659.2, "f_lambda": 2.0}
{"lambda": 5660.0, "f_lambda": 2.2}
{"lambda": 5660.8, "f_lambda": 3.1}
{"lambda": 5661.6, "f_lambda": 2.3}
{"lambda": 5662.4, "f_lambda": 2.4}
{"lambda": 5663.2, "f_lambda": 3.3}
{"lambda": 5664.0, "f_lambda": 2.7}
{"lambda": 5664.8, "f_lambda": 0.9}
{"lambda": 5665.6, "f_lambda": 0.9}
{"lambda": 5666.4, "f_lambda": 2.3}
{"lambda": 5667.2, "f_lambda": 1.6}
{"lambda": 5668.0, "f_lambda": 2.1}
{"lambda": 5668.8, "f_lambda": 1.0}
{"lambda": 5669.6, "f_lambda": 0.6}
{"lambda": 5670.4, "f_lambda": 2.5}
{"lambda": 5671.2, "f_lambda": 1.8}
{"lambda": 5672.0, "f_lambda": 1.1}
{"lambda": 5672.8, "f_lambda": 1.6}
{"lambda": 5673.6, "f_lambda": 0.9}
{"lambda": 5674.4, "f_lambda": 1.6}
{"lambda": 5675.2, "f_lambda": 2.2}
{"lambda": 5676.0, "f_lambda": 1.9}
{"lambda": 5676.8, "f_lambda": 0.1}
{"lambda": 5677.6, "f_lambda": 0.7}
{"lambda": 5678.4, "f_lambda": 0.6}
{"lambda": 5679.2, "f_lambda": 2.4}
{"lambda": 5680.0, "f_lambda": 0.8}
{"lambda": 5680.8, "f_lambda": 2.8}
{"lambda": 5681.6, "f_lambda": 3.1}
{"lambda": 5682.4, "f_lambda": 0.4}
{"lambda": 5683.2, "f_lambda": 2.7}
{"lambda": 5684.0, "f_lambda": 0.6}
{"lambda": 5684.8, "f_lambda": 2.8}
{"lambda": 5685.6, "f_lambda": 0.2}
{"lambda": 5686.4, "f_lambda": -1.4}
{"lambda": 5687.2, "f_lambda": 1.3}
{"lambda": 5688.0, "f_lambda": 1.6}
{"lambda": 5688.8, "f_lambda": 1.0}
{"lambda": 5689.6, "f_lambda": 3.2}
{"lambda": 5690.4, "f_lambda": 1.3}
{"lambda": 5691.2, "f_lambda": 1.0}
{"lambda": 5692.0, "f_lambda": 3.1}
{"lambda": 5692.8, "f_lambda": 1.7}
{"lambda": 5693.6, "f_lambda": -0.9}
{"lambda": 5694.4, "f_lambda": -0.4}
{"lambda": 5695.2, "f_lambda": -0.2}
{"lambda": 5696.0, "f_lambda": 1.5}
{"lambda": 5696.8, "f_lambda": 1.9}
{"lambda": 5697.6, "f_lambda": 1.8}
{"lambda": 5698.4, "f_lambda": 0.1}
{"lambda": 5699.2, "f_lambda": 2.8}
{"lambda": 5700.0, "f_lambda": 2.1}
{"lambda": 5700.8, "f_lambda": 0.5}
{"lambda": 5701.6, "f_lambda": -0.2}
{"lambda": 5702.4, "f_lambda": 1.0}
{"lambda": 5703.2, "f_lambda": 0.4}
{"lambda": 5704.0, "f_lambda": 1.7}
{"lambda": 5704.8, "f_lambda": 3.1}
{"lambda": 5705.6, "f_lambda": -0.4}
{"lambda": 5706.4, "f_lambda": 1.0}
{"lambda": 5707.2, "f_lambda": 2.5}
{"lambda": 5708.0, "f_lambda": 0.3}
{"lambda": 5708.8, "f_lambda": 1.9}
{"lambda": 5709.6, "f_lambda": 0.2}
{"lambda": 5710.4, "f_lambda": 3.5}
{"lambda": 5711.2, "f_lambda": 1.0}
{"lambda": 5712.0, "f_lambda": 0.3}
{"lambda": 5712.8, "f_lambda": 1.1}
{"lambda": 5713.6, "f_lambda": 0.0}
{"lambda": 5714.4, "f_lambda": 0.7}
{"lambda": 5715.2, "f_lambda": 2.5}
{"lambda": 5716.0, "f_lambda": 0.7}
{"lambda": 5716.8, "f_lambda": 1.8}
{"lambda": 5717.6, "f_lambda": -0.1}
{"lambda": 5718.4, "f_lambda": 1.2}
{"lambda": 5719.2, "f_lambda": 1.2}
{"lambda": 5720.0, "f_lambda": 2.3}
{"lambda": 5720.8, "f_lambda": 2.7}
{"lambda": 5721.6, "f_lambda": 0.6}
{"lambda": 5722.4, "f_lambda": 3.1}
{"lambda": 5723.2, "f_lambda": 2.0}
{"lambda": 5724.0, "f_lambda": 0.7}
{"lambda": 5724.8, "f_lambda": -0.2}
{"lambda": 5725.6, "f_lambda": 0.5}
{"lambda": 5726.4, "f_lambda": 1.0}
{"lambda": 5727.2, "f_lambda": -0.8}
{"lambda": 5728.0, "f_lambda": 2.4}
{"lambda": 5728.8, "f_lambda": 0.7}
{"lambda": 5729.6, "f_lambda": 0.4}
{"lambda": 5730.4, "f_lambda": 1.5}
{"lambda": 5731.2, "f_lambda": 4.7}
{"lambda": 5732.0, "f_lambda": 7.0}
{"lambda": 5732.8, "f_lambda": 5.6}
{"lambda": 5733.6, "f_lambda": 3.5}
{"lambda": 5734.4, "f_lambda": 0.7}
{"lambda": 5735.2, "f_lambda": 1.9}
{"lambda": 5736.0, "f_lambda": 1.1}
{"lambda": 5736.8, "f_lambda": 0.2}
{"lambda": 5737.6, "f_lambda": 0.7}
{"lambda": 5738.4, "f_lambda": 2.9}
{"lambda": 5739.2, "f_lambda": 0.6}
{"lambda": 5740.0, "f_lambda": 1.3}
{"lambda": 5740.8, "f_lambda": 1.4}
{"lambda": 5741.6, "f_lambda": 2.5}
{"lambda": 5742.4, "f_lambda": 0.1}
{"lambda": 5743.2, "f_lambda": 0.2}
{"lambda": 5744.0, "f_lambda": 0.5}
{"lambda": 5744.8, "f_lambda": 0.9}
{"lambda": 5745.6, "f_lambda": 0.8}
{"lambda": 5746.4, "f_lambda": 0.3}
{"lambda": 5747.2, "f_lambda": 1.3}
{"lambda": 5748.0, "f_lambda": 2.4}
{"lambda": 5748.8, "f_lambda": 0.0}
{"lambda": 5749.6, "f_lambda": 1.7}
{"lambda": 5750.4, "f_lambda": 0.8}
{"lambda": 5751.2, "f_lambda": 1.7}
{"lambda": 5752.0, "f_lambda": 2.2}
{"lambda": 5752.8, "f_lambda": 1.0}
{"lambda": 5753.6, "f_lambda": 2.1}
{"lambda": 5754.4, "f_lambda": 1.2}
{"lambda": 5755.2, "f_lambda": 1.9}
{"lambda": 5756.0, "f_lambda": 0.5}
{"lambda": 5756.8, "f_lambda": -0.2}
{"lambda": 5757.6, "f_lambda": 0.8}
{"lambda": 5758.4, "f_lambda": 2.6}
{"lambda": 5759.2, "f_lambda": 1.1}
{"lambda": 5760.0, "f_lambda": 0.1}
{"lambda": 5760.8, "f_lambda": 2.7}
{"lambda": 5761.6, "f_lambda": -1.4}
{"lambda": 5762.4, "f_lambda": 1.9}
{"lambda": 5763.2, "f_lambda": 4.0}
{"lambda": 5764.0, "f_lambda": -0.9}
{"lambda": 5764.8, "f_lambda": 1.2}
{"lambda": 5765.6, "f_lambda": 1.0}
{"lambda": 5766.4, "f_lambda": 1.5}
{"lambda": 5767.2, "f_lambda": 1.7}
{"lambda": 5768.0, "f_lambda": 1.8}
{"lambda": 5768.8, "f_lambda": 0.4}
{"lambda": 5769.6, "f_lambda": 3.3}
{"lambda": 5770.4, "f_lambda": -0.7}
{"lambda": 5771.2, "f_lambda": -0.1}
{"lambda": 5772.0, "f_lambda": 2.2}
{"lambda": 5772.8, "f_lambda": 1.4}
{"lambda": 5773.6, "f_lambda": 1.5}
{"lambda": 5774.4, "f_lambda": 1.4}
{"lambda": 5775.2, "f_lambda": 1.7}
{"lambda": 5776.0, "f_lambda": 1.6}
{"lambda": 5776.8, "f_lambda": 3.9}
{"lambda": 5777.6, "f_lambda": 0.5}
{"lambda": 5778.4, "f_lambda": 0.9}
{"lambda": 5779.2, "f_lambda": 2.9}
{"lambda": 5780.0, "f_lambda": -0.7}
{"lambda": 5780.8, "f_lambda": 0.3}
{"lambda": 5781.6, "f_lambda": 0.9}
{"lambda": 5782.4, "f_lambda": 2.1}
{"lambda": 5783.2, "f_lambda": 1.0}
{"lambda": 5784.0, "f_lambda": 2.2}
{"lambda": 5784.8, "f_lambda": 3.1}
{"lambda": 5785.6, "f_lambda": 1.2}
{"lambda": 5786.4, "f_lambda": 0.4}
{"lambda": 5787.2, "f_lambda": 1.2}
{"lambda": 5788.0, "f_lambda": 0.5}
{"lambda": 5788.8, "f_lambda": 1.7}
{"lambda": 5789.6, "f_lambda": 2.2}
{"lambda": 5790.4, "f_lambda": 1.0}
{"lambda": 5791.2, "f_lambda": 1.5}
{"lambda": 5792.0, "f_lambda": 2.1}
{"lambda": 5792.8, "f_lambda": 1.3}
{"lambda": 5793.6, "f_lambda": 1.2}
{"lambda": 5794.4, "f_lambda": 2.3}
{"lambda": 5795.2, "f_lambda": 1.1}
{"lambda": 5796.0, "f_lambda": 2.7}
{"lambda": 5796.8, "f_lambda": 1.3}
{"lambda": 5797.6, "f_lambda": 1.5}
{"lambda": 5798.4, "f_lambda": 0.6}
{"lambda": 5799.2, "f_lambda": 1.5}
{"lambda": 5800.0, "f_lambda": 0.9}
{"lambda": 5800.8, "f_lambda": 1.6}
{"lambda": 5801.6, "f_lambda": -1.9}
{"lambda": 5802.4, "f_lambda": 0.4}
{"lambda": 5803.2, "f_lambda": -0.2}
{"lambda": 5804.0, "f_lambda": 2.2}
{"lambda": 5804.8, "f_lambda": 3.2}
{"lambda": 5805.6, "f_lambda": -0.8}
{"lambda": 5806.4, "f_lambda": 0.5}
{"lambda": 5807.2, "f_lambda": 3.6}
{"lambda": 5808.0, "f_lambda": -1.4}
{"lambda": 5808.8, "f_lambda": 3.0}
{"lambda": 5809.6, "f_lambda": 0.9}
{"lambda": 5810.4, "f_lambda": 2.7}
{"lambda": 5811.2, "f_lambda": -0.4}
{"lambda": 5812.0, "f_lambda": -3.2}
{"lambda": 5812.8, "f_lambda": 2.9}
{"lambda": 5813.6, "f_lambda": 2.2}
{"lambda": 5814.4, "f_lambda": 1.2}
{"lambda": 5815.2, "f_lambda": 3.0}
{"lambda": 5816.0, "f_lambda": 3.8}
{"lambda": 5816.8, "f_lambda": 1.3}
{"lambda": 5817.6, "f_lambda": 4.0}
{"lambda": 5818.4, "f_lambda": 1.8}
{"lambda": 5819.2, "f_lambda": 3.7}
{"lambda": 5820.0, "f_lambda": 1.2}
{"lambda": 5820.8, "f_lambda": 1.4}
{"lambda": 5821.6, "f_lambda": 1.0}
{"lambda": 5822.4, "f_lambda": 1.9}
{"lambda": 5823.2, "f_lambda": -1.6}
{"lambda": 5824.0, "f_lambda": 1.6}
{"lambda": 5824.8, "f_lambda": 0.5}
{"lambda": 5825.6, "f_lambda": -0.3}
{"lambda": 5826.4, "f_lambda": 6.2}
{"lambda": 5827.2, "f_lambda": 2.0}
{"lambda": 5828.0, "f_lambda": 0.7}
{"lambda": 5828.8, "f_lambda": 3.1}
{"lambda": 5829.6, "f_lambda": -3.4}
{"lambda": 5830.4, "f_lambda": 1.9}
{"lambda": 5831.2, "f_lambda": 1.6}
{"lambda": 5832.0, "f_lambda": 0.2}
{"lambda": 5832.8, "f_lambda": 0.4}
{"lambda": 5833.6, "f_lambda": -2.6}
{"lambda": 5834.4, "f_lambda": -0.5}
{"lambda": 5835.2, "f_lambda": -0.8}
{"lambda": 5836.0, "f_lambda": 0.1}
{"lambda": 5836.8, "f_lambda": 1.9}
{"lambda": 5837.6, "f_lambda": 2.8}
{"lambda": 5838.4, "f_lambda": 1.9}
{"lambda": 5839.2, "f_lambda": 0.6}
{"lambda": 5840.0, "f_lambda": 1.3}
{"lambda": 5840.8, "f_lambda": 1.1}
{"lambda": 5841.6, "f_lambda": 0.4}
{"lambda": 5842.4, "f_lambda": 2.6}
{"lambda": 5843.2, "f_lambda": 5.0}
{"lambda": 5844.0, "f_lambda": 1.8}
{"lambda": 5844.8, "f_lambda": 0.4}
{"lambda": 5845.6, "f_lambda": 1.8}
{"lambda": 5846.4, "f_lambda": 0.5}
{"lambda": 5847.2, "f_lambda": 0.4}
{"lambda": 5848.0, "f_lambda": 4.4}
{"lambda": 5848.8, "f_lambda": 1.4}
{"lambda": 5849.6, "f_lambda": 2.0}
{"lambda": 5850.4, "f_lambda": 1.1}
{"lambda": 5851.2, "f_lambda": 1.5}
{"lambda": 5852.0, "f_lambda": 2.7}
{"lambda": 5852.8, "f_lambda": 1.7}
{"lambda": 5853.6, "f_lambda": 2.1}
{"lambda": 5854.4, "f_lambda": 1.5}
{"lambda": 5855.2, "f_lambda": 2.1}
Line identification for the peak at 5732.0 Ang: H-beta 4861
